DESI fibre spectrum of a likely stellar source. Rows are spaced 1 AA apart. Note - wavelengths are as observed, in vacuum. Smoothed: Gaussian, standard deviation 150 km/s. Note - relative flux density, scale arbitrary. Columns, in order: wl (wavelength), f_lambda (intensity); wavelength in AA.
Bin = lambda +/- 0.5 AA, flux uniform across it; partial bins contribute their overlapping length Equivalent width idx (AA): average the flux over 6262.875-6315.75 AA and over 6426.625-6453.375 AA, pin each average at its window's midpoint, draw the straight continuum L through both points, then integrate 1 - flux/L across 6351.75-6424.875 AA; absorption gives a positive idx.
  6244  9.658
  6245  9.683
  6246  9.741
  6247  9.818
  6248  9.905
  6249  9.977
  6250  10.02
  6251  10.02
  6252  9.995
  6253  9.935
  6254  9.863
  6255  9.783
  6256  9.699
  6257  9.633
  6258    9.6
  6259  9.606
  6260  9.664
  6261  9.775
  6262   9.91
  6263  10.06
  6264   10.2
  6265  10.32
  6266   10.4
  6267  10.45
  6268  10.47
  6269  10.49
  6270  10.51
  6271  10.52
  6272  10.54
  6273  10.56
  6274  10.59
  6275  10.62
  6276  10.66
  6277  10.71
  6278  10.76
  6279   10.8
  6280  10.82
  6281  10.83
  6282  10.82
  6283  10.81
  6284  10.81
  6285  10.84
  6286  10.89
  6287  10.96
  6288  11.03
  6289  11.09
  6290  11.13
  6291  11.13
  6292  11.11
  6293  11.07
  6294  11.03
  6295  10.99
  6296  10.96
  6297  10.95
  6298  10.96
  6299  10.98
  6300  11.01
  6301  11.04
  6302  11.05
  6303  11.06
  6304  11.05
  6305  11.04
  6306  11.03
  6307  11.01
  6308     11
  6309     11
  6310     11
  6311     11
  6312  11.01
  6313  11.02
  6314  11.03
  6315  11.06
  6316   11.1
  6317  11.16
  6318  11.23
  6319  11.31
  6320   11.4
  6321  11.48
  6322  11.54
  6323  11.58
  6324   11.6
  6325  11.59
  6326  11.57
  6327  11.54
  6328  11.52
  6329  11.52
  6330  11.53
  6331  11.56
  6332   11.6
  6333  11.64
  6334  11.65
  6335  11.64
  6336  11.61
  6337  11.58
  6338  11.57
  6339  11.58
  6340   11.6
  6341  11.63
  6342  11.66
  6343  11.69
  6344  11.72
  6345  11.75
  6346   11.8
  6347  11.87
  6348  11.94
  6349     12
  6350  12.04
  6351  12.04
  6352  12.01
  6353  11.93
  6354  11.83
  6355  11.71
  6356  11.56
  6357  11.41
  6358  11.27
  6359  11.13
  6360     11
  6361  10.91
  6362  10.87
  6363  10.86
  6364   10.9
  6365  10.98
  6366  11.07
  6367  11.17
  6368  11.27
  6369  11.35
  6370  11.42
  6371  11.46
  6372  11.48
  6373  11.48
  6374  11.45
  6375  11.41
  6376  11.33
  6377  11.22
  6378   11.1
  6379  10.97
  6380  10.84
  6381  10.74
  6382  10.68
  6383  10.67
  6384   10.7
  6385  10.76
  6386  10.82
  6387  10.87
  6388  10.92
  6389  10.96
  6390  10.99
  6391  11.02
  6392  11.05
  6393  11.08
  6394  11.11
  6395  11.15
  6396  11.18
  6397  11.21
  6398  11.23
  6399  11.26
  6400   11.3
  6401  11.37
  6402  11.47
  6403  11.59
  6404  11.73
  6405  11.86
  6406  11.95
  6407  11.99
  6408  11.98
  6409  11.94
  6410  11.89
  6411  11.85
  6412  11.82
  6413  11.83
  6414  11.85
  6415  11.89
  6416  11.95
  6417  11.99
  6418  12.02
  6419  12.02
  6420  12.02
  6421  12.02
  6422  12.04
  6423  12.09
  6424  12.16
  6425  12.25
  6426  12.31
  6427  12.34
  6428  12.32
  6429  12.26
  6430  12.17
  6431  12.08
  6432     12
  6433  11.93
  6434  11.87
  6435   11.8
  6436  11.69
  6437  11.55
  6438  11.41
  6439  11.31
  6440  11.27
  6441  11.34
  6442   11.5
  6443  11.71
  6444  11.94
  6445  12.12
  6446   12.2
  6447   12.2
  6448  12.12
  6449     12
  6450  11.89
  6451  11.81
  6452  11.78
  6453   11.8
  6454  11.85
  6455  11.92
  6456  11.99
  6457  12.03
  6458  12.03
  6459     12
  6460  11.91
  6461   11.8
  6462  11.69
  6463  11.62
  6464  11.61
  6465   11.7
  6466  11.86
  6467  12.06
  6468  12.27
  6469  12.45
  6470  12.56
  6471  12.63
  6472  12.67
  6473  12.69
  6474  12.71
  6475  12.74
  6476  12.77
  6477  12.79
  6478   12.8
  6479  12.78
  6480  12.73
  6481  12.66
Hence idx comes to 0.7 AA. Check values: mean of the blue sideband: 10.8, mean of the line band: 11.4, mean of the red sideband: 11.9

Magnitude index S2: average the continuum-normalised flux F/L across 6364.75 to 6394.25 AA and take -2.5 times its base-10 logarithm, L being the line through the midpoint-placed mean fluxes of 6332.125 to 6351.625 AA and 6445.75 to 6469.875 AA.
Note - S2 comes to 0.07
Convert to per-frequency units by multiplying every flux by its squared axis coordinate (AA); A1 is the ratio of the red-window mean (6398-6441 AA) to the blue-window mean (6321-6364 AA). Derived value 1.0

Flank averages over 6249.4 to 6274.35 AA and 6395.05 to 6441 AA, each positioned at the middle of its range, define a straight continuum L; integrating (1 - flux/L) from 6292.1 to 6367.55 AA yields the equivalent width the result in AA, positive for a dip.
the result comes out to -3.6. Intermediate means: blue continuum 10.1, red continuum 11.8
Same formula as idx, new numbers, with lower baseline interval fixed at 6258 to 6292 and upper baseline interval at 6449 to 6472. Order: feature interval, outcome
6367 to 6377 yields -0.1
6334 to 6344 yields -0.5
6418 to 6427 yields -0.3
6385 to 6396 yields 0.4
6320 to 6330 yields -0.5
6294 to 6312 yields -0.4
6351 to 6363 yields -0.3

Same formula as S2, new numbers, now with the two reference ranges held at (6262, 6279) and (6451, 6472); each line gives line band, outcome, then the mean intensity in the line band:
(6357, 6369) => 0.01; 11.1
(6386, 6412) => 0.01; 11.4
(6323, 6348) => -0.06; 11.6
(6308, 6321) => -0.03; 11.1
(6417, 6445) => -0.01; 11.9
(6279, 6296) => -0.03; 11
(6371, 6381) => 0.01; 11.2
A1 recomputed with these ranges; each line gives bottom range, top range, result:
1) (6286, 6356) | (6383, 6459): 1.06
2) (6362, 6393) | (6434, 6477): 1.11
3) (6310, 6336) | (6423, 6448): 1.08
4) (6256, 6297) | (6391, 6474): 1.18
